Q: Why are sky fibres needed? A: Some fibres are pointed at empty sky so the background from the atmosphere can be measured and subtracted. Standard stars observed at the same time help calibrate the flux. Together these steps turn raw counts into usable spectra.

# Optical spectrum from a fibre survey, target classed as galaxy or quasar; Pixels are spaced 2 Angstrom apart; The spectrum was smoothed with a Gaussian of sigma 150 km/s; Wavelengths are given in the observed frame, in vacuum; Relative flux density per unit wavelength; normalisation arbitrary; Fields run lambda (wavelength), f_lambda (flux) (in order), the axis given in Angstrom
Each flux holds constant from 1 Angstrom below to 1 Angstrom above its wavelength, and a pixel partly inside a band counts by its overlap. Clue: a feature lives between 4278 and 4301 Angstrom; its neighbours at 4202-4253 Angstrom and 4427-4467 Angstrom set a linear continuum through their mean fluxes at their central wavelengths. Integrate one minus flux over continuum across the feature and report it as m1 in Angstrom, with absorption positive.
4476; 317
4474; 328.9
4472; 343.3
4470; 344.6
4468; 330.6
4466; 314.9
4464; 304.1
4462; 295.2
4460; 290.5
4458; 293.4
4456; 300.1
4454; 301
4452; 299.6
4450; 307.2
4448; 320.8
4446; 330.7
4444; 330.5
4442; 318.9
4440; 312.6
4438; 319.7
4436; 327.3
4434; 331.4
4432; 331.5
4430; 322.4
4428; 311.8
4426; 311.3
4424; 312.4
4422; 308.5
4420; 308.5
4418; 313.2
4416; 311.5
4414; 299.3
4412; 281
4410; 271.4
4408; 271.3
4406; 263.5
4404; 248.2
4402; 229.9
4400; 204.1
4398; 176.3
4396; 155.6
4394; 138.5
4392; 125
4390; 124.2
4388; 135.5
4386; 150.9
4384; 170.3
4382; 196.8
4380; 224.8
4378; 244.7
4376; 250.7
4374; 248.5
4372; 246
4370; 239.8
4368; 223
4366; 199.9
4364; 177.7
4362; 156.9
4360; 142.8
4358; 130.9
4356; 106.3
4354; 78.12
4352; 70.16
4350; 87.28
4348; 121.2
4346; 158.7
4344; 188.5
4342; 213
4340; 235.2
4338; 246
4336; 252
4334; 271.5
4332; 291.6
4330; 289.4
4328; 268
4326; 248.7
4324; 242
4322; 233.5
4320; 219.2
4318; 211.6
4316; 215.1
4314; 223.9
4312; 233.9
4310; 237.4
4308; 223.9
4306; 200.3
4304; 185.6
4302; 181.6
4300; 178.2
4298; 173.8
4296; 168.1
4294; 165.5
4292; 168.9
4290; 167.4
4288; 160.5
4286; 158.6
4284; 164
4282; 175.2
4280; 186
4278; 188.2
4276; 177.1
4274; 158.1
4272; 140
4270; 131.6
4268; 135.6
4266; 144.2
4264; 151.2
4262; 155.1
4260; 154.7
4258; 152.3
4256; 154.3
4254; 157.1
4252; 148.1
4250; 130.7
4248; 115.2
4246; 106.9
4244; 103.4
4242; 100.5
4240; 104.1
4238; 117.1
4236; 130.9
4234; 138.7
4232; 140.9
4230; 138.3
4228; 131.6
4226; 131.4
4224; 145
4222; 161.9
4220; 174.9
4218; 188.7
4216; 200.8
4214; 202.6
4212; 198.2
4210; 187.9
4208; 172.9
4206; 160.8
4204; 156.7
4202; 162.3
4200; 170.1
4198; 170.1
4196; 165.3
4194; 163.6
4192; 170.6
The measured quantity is 2.8 Angstrom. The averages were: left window 148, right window 313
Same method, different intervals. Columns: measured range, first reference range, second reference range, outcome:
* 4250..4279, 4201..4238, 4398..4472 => 5.8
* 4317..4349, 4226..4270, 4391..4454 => -4.1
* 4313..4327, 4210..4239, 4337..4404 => -4.7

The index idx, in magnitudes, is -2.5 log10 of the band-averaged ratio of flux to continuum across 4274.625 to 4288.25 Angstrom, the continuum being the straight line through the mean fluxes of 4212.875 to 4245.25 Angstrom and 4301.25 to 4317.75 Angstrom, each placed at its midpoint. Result 0.10 mag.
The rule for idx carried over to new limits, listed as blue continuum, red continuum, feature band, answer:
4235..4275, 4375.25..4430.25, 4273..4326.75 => -0.168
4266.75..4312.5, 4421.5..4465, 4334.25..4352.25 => 0.209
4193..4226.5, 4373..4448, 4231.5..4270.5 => 0.382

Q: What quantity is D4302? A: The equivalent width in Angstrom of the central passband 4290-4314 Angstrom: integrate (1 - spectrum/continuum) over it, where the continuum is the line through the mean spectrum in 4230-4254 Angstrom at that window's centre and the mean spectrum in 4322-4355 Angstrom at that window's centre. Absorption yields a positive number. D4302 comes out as -2.5 Angstrom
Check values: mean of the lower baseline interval 124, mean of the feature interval 193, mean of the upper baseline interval 205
